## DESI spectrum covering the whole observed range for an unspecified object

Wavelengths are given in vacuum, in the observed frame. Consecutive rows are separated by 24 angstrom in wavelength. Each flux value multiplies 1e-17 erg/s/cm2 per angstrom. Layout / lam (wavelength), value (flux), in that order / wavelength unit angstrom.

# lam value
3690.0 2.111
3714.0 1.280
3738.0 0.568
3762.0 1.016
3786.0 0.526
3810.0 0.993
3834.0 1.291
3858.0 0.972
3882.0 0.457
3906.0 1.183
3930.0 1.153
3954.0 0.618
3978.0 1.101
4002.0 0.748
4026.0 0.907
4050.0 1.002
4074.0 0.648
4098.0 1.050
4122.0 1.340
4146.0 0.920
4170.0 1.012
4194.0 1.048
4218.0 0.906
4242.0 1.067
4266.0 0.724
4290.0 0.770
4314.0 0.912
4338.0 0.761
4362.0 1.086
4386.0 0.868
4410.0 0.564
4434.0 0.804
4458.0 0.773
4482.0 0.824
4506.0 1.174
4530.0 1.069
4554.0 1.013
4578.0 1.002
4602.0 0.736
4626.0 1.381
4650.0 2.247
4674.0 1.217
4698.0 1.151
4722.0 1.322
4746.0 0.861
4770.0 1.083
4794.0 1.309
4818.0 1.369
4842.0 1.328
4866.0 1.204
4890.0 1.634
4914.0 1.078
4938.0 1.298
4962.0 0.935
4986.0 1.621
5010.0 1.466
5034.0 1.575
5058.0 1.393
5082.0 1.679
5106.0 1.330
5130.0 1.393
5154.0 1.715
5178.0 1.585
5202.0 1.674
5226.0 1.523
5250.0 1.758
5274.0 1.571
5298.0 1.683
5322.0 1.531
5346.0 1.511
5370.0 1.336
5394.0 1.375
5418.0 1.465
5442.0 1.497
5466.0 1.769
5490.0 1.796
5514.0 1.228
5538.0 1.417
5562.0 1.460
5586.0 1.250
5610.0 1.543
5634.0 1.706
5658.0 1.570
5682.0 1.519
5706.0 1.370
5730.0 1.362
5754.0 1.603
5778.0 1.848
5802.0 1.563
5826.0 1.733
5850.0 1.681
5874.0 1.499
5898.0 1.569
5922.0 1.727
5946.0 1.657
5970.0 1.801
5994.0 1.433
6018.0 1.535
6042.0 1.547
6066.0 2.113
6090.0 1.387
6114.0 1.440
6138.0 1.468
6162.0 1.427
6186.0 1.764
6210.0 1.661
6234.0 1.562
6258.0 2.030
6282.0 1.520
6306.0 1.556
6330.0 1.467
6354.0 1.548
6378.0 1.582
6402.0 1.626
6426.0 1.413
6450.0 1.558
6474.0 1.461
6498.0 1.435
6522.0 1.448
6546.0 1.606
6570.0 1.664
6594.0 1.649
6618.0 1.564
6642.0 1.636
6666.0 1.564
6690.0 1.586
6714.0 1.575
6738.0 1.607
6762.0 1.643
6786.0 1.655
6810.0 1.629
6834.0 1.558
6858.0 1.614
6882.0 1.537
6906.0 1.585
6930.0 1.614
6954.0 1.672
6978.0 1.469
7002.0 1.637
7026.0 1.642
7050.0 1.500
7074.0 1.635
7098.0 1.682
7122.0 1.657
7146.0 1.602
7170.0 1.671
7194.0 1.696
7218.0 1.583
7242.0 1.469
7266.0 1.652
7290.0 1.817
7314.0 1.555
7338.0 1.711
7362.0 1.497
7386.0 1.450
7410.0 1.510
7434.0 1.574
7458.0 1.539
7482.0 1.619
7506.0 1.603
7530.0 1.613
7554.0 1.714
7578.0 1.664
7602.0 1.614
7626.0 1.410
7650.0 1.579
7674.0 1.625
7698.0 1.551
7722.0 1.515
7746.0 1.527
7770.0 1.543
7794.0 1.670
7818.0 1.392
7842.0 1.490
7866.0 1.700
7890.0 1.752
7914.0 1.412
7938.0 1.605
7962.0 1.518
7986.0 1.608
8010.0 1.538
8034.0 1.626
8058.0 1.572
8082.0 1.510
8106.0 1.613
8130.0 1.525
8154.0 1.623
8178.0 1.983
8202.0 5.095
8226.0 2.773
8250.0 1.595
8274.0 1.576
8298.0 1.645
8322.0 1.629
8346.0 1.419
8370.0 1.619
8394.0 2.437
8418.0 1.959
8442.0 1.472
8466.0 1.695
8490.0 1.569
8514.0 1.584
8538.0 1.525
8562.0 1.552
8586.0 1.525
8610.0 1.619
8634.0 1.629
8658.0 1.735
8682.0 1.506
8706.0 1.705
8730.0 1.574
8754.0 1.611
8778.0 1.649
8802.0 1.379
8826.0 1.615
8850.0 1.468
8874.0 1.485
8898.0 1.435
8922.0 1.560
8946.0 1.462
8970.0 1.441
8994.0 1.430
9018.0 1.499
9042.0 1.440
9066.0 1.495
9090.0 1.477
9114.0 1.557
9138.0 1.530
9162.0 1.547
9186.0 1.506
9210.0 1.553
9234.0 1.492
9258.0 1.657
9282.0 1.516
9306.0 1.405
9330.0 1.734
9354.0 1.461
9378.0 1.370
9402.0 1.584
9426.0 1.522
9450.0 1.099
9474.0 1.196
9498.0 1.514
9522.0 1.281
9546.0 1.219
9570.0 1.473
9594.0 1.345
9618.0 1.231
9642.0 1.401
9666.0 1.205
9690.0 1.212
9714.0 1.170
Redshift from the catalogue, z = 0.25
